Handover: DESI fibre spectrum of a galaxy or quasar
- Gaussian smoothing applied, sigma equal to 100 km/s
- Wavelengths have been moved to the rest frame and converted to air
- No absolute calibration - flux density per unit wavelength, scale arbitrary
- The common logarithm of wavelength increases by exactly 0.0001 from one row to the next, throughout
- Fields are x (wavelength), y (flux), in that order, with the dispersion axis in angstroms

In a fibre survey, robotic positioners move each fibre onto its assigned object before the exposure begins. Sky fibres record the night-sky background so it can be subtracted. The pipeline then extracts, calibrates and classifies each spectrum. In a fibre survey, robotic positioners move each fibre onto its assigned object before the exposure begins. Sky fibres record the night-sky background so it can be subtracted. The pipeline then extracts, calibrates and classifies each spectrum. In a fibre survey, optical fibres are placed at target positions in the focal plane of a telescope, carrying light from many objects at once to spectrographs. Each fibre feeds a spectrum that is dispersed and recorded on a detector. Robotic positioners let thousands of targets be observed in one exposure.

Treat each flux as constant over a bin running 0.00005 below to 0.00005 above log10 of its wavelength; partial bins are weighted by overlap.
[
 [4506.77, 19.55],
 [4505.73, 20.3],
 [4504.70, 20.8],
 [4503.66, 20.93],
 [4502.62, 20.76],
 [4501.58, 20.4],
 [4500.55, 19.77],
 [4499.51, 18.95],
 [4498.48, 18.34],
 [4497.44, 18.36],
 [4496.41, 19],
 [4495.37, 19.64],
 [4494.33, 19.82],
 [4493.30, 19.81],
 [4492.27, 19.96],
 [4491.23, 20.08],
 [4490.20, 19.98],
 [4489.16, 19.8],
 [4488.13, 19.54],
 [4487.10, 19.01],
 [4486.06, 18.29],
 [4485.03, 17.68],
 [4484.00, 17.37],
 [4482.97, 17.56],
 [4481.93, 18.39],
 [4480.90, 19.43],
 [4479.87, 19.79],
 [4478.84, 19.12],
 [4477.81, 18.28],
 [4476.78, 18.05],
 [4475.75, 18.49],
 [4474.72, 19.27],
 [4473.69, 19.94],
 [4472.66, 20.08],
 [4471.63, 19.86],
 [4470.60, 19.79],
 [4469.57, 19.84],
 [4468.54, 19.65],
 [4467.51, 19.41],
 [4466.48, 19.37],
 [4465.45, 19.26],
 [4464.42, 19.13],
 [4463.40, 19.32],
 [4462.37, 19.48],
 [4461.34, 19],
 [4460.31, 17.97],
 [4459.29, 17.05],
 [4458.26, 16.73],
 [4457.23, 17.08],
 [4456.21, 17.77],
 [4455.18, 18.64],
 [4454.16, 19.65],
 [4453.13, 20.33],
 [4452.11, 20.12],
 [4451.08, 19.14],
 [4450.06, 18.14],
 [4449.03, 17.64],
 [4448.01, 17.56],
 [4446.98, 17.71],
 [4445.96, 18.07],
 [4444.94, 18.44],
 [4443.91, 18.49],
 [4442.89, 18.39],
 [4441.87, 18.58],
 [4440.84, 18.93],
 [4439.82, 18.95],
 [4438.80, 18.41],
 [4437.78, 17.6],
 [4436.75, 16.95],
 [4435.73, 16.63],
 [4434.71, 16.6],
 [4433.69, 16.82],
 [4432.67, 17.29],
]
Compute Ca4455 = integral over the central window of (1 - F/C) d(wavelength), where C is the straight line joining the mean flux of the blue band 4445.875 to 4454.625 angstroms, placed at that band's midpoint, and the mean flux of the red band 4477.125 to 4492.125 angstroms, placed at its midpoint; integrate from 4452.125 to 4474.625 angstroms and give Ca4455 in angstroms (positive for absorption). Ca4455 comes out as -0.3 angstroms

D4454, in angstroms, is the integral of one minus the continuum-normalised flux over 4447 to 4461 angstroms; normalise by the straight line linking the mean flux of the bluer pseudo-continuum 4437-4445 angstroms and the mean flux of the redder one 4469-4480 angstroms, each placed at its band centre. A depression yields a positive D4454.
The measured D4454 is 0.4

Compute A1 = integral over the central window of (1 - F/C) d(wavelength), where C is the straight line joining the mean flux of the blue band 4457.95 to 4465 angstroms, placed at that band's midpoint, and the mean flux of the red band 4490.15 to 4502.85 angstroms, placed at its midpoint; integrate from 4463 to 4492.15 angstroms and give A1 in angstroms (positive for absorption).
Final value -0.3 angstroms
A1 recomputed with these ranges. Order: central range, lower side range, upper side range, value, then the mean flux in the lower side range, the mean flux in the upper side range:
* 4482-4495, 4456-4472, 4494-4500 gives -0.08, 18.8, 19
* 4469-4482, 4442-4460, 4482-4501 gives -0.38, 18.3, 19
